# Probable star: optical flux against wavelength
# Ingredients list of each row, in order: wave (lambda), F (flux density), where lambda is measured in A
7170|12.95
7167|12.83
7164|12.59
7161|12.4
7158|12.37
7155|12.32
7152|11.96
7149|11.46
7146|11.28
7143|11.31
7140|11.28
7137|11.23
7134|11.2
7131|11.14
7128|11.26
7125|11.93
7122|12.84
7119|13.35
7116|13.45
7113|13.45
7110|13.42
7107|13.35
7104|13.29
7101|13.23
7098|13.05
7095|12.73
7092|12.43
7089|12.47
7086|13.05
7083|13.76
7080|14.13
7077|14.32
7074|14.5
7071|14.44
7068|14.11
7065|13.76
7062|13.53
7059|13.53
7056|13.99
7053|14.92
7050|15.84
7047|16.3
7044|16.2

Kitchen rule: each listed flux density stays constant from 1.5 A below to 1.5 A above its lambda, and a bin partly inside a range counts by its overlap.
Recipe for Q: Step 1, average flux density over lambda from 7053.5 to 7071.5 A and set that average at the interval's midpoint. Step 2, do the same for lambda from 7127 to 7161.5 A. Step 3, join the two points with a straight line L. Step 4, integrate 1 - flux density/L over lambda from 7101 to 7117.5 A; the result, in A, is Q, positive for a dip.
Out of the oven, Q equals -1.0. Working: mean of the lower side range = 13.9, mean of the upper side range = 11.6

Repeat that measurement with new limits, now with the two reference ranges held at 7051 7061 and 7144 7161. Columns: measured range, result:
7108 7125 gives -0.6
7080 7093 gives 0.4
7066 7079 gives -0.5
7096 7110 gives -0.2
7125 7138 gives 1.2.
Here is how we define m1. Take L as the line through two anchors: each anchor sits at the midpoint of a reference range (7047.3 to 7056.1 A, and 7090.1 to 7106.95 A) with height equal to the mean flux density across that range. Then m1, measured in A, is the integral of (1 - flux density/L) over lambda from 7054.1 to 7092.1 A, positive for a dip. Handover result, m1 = 1.2 A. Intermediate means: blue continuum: 15.3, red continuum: 13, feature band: 13.8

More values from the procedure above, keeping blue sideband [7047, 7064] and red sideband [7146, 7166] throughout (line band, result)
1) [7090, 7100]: 0.6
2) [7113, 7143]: 1.9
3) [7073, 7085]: -0.1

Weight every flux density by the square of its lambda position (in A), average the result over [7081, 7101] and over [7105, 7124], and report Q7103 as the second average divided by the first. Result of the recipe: 1.03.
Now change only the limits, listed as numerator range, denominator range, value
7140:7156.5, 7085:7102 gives 0.92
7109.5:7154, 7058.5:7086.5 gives 0.87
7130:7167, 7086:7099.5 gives 0.94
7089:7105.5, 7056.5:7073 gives 0.94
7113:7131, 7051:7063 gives 0.91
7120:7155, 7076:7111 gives 0.89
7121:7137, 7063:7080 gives 0.83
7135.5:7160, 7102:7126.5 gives 0.90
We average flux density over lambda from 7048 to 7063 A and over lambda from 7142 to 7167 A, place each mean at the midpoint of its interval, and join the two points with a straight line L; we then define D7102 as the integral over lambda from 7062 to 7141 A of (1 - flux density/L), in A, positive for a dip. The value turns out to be 2.1 A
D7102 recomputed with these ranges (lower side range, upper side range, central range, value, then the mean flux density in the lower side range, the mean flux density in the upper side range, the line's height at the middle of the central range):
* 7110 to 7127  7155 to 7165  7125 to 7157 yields 3.03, 13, 12.4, 12.7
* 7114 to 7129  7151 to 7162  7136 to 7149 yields 1.17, 12.6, 12.3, 12.4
